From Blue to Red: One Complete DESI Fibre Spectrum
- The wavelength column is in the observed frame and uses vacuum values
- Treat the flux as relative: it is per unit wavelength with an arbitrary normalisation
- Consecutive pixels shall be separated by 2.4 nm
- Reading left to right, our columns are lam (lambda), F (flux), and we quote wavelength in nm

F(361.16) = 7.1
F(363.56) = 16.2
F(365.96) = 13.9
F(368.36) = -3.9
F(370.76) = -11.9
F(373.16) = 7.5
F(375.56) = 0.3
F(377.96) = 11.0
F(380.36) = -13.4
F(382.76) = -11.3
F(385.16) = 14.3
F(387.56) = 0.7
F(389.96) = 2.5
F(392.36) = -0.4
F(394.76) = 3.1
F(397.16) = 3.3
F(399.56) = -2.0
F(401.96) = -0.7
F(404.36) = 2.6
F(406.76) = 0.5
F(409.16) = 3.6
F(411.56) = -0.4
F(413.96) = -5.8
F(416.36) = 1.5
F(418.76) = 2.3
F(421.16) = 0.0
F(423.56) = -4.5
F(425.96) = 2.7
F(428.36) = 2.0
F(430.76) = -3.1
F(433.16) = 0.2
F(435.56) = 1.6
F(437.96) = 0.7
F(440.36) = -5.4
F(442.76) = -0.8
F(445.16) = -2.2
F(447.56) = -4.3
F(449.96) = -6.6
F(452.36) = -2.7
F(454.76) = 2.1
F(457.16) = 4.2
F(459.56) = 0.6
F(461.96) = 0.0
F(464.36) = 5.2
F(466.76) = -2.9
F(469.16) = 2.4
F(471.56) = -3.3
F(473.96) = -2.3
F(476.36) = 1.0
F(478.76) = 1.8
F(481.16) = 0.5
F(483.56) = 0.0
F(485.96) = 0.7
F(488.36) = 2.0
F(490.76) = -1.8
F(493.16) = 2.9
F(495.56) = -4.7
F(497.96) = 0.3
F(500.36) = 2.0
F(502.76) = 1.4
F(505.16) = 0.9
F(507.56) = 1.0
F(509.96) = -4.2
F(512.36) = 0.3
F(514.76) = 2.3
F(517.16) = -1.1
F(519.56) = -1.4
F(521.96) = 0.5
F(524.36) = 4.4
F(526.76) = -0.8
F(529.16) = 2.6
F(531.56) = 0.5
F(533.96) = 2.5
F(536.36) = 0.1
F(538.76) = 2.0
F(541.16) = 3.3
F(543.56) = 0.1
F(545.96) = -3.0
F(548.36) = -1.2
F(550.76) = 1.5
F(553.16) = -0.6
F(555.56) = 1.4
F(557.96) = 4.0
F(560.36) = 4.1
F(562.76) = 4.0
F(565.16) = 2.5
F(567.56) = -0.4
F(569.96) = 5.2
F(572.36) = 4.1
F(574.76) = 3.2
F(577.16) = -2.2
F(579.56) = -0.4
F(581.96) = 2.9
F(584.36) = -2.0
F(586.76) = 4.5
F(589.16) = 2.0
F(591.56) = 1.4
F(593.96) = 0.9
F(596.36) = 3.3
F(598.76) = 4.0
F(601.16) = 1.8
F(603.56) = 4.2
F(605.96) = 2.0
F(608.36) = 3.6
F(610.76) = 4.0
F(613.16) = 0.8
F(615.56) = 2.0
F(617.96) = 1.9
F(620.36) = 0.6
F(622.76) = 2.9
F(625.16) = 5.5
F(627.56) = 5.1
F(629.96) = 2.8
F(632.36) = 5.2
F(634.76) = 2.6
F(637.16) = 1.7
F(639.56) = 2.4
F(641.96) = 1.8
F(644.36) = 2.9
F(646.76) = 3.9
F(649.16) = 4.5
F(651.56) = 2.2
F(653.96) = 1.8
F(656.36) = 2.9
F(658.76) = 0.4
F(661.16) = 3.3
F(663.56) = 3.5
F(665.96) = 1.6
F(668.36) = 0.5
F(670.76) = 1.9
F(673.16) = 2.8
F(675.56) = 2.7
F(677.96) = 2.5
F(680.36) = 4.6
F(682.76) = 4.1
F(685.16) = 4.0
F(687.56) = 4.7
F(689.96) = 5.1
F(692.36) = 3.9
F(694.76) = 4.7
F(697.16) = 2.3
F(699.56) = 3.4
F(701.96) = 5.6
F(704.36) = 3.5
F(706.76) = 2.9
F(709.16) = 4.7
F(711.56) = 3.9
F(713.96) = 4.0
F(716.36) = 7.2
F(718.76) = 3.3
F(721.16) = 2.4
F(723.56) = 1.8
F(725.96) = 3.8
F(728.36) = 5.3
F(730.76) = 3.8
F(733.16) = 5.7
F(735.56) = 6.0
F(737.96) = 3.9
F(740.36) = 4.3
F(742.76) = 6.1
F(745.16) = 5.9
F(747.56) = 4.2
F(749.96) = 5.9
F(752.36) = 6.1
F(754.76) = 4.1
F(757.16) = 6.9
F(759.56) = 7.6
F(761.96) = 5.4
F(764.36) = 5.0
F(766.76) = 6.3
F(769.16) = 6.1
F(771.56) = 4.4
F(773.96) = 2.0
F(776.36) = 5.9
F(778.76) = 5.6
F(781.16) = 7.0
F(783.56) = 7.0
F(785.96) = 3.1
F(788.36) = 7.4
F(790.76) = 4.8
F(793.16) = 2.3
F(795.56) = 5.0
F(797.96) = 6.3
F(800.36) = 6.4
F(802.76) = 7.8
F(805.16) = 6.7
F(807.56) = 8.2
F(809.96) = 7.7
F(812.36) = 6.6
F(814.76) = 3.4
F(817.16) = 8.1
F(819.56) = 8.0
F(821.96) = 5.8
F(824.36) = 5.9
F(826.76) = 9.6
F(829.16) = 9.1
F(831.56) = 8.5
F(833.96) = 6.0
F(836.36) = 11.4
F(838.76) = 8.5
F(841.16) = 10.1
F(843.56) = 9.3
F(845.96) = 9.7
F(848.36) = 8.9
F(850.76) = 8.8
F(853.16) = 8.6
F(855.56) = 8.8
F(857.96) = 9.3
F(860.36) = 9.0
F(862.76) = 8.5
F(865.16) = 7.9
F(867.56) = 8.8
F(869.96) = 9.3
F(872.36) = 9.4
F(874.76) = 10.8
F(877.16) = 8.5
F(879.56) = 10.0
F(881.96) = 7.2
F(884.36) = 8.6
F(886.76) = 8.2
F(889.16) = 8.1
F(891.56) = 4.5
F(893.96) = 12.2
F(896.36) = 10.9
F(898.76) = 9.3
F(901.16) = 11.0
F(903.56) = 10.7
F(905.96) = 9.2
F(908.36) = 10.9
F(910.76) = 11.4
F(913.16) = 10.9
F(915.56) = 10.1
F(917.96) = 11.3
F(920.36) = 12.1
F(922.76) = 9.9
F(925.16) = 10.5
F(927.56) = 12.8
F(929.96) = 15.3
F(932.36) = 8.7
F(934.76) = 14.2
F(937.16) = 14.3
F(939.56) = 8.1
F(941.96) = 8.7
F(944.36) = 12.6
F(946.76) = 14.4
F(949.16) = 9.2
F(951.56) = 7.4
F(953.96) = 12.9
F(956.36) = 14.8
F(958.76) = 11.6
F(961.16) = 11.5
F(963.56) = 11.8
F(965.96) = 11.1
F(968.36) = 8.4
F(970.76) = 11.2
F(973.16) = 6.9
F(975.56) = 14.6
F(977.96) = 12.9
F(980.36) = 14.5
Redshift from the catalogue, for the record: 1.070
